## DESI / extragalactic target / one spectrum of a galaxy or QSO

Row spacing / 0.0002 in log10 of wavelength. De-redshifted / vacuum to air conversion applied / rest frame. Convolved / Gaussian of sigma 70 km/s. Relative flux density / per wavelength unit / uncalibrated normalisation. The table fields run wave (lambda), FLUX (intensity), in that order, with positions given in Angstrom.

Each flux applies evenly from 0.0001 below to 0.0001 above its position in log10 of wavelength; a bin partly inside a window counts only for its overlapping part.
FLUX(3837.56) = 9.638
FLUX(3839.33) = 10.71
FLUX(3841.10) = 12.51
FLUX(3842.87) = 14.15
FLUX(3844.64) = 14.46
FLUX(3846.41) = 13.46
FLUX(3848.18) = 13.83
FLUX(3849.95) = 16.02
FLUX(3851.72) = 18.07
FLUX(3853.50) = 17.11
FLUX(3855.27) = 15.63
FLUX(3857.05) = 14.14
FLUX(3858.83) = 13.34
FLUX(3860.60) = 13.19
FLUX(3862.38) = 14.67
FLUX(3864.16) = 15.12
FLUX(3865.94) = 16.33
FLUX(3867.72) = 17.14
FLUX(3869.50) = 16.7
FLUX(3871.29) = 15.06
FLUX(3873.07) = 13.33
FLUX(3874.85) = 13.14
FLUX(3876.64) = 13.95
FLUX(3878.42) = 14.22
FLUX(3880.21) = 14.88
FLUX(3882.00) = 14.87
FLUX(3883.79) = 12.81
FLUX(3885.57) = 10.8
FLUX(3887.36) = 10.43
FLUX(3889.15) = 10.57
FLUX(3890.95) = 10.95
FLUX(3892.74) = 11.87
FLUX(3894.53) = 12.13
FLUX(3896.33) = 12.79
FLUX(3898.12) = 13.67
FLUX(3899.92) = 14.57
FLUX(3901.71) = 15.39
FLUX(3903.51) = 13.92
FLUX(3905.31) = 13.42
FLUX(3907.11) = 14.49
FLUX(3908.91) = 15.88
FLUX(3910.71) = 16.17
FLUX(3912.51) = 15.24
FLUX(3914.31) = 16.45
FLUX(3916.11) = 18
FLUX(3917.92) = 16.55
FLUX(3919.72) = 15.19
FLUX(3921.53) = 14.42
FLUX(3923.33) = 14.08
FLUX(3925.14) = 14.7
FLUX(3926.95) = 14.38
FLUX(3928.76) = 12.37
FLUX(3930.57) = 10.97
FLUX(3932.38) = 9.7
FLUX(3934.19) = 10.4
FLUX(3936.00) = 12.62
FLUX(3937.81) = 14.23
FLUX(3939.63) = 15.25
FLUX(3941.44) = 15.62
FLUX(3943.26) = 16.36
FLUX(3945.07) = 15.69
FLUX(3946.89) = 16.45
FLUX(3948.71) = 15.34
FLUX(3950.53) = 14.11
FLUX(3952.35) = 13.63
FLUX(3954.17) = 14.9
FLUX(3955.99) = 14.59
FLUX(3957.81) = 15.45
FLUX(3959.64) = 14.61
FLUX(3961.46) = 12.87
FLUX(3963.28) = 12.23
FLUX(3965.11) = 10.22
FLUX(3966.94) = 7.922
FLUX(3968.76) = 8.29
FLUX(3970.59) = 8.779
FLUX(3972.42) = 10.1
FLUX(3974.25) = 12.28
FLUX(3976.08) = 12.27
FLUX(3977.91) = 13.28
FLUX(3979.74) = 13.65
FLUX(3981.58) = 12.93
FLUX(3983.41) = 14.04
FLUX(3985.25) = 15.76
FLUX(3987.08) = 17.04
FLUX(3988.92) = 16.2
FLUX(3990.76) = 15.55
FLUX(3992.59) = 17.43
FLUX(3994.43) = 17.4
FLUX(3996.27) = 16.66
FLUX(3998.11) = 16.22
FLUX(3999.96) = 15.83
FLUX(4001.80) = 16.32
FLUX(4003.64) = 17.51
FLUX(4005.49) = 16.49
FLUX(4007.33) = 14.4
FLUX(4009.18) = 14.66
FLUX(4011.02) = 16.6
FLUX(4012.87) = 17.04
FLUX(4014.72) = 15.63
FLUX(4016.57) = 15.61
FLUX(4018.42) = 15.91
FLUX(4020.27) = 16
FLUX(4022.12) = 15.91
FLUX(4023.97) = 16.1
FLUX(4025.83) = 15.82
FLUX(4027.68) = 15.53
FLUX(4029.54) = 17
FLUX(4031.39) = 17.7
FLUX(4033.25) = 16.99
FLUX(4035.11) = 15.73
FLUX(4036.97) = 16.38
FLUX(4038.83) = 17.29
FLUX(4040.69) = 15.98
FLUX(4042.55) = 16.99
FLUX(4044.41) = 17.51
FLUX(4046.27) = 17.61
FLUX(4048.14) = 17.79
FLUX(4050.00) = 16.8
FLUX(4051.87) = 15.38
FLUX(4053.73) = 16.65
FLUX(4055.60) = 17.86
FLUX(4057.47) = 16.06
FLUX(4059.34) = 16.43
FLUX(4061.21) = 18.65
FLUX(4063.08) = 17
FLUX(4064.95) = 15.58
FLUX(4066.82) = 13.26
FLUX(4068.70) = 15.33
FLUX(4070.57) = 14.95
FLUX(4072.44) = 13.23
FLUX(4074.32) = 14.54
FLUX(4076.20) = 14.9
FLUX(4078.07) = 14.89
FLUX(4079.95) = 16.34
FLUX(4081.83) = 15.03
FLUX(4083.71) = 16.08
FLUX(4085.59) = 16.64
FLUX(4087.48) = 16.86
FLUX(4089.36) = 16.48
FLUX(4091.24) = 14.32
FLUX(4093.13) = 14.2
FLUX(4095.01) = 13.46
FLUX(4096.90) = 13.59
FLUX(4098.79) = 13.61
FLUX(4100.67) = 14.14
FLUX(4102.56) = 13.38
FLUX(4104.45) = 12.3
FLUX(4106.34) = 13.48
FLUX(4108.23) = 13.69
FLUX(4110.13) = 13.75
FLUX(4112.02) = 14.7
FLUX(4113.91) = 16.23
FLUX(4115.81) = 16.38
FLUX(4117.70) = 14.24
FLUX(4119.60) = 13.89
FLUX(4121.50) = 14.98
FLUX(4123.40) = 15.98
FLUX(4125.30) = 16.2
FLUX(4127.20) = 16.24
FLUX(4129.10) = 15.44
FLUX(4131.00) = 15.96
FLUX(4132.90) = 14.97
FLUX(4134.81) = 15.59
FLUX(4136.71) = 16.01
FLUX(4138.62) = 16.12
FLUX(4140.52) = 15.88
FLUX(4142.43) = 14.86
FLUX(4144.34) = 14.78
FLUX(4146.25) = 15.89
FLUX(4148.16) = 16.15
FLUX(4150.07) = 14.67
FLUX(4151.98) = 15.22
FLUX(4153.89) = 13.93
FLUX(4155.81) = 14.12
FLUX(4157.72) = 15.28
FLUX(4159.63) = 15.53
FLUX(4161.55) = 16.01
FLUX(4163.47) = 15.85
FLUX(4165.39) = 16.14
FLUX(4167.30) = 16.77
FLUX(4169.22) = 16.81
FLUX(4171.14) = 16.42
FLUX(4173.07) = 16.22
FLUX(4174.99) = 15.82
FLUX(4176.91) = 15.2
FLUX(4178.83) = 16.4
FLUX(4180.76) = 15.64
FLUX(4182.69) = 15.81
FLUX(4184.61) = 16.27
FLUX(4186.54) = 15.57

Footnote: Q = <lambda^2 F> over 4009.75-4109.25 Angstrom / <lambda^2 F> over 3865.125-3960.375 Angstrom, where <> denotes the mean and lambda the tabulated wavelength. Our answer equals 1.19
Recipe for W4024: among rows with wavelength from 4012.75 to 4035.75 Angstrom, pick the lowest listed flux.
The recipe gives 15.53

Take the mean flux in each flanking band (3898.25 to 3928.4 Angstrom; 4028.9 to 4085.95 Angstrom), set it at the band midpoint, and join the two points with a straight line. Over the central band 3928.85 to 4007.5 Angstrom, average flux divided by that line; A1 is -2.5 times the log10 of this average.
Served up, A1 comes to 0.114 mag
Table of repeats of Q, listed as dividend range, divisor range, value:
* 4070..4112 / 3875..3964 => 1.13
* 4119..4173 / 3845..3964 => 1.23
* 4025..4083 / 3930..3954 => 1.22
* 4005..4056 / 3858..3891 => 1.28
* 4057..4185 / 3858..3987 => 1.23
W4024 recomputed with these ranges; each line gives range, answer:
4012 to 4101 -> 13.23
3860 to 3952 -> 9.7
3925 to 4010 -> 7.922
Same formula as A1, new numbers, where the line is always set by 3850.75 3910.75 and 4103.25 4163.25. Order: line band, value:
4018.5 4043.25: -0.12 mag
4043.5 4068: -0.13 mag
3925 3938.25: 0.17 mag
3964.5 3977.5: 0.39 mag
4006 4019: -0.08 mag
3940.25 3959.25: -0.06 mag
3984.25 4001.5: -0.13 mag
